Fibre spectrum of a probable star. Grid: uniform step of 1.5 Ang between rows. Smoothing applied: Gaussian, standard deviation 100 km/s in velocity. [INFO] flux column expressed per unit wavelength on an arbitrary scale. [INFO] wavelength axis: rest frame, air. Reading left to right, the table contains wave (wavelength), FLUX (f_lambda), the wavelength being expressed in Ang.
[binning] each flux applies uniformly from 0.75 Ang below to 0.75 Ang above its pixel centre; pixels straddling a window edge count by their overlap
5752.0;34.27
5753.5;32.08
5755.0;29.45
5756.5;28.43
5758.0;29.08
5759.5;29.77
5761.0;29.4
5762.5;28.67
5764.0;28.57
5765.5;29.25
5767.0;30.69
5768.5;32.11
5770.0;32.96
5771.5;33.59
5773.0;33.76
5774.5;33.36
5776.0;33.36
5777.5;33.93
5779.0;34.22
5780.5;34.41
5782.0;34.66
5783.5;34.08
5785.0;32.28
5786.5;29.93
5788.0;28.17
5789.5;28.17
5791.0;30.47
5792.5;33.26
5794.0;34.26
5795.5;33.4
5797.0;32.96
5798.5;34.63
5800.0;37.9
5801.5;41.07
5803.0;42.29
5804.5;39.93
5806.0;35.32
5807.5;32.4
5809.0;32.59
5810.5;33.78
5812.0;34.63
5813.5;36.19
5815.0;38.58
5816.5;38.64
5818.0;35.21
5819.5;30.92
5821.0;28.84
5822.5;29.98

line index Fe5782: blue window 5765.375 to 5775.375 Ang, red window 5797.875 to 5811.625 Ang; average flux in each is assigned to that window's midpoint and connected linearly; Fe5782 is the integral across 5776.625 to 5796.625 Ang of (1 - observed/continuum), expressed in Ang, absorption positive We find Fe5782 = 1.1 Ang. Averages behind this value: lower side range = 32.4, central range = 32.4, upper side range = 36.6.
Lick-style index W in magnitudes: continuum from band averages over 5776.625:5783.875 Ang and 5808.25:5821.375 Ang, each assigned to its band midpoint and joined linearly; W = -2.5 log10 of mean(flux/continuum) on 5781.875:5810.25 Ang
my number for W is 0.01 mag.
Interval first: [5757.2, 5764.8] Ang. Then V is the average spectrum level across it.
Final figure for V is 29.1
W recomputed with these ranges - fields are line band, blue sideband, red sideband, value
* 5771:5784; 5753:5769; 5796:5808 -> -0.04 mag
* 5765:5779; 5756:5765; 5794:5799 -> -0.08 mag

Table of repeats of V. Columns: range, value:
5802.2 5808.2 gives 37.6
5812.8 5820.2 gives 35.9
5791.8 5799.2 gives 33.7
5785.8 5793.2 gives 30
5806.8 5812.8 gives 33.4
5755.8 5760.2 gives 29.1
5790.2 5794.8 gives 32.6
